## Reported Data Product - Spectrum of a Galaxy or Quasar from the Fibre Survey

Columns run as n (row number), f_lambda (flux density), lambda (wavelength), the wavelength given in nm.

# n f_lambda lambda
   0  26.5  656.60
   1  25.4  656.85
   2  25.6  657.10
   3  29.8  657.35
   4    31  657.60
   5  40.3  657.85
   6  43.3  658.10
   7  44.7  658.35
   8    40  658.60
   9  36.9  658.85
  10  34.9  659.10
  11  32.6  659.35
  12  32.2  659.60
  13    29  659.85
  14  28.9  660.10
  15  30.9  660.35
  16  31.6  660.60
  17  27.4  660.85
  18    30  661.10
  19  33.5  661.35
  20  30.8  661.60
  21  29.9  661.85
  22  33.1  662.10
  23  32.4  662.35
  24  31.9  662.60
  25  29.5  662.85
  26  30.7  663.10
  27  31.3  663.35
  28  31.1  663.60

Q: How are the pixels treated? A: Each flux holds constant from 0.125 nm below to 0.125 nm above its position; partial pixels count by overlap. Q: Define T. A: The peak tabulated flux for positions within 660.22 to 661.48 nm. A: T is 33.5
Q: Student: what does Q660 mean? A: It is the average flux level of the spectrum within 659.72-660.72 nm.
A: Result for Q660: 30.1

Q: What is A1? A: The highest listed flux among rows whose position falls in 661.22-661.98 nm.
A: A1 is 33.5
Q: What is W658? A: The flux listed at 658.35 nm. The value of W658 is 44.7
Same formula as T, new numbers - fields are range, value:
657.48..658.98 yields 44.7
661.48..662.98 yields 33.1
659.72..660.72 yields 31.6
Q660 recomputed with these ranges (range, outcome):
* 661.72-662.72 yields 31.8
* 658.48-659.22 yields 37.3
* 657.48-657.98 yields 35.8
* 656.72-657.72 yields 27.9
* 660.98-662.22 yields 31.5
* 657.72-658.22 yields 41.7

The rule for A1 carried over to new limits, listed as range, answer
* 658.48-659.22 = 40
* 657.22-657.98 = 40.3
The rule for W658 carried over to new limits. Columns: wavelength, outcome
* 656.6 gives 26.5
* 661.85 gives 29.9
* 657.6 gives 31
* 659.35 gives 32.6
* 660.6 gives 31.6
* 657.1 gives 25.6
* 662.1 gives 33.1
